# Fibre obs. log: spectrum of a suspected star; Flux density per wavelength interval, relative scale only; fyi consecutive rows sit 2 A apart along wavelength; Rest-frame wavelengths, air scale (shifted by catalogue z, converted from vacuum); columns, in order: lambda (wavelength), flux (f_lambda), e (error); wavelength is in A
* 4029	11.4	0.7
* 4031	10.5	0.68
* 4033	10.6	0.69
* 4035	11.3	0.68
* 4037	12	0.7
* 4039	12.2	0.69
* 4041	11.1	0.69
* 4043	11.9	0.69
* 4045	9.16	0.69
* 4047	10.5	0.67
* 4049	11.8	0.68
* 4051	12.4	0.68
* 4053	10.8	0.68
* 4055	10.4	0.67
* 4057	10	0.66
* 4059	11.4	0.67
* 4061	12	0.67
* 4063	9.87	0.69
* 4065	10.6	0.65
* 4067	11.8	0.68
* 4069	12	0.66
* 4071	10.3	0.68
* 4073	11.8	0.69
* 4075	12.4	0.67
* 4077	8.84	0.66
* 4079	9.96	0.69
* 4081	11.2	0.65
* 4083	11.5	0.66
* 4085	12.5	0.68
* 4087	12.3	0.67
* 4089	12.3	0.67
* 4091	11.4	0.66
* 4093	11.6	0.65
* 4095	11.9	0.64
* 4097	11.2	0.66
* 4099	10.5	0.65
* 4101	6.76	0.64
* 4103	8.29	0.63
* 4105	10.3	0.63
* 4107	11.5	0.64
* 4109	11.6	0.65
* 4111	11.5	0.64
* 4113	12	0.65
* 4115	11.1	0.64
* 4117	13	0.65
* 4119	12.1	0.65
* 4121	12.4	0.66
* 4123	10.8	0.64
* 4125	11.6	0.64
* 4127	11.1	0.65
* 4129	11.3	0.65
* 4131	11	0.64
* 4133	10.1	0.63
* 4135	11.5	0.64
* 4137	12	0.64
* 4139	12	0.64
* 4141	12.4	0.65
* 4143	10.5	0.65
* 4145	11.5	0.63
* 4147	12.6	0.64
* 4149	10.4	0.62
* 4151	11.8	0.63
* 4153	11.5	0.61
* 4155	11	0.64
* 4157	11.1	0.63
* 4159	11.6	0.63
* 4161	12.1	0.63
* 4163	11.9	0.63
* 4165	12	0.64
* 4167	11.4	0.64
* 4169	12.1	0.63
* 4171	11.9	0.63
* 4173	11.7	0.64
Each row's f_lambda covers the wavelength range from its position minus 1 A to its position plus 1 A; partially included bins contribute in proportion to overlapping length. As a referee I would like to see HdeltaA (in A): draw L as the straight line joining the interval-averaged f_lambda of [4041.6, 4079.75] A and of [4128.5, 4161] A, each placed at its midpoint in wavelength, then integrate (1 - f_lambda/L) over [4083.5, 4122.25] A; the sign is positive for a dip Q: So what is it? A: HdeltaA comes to -0.3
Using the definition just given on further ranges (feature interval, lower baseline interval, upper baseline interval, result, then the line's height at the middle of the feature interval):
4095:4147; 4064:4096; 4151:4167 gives 1.5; 11.5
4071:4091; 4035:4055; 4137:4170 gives 0.0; 11.4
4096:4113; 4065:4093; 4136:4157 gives 1.7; 11.4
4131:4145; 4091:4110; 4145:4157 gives -0.3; 11.2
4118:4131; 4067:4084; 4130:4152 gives -0.2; 11.3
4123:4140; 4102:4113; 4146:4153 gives -0.1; 11.2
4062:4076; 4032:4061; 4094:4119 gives -0.3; 11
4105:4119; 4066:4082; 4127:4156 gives -0.6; 11.2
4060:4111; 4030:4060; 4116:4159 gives 1.2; 11.3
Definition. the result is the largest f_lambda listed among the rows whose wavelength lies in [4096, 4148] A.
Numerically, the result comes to 13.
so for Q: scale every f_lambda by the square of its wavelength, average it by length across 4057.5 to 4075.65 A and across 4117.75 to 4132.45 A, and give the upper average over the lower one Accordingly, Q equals 1.04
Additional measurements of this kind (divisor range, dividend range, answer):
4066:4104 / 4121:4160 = 1.07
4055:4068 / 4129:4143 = 1.09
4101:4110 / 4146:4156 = 1.17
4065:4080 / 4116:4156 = 1.08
